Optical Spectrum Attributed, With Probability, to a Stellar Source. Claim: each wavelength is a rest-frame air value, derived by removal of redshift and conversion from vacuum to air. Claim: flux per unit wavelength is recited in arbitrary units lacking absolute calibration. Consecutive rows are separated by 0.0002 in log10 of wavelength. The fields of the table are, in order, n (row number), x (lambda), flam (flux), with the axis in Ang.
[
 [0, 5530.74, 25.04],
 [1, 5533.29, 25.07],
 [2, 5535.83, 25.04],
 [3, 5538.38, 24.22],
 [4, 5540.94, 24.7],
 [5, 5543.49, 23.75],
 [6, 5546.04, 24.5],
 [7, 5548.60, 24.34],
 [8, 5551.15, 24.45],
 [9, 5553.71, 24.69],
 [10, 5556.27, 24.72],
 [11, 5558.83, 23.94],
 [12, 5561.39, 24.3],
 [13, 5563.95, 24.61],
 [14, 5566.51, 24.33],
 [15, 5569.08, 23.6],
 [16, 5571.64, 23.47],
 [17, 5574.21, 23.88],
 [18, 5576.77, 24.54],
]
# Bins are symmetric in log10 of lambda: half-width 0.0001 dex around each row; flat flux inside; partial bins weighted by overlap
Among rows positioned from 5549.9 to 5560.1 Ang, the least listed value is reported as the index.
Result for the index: 23.94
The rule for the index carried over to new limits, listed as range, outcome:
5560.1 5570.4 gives 23.6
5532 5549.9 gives 23.75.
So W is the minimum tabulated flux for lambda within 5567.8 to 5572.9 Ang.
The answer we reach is 23.47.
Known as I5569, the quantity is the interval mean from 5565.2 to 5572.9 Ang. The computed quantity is 23.8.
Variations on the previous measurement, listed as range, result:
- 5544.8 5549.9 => 24.4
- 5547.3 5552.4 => 24.4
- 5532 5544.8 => 24.6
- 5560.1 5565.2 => 24.5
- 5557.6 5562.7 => 24.1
